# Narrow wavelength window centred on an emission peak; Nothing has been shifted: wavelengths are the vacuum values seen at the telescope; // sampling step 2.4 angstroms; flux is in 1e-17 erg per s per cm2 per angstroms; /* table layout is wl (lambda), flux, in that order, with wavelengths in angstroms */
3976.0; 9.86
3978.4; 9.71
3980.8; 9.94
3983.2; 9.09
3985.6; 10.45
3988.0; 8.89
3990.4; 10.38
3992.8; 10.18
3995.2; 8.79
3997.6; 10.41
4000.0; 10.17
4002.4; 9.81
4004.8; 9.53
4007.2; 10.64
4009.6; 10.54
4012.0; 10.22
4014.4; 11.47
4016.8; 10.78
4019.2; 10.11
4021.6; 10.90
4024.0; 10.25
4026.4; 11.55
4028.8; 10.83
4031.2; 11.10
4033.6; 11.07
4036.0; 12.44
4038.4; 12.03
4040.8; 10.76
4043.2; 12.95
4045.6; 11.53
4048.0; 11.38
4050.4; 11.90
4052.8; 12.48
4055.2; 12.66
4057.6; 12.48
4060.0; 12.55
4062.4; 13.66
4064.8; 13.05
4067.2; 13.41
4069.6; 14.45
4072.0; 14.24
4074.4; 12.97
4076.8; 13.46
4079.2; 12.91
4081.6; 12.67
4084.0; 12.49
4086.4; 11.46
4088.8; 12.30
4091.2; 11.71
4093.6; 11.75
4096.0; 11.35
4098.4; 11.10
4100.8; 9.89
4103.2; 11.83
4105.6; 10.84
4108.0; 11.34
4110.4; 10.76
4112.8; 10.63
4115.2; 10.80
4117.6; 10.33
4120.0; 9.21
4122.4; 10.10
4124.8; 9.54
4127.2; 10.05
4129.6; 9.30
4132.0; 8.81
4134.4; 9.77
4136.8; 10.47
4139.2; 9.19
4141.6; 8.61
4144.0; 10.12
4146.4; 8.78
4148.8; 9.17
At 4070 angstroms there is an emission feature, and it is C III] 1909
